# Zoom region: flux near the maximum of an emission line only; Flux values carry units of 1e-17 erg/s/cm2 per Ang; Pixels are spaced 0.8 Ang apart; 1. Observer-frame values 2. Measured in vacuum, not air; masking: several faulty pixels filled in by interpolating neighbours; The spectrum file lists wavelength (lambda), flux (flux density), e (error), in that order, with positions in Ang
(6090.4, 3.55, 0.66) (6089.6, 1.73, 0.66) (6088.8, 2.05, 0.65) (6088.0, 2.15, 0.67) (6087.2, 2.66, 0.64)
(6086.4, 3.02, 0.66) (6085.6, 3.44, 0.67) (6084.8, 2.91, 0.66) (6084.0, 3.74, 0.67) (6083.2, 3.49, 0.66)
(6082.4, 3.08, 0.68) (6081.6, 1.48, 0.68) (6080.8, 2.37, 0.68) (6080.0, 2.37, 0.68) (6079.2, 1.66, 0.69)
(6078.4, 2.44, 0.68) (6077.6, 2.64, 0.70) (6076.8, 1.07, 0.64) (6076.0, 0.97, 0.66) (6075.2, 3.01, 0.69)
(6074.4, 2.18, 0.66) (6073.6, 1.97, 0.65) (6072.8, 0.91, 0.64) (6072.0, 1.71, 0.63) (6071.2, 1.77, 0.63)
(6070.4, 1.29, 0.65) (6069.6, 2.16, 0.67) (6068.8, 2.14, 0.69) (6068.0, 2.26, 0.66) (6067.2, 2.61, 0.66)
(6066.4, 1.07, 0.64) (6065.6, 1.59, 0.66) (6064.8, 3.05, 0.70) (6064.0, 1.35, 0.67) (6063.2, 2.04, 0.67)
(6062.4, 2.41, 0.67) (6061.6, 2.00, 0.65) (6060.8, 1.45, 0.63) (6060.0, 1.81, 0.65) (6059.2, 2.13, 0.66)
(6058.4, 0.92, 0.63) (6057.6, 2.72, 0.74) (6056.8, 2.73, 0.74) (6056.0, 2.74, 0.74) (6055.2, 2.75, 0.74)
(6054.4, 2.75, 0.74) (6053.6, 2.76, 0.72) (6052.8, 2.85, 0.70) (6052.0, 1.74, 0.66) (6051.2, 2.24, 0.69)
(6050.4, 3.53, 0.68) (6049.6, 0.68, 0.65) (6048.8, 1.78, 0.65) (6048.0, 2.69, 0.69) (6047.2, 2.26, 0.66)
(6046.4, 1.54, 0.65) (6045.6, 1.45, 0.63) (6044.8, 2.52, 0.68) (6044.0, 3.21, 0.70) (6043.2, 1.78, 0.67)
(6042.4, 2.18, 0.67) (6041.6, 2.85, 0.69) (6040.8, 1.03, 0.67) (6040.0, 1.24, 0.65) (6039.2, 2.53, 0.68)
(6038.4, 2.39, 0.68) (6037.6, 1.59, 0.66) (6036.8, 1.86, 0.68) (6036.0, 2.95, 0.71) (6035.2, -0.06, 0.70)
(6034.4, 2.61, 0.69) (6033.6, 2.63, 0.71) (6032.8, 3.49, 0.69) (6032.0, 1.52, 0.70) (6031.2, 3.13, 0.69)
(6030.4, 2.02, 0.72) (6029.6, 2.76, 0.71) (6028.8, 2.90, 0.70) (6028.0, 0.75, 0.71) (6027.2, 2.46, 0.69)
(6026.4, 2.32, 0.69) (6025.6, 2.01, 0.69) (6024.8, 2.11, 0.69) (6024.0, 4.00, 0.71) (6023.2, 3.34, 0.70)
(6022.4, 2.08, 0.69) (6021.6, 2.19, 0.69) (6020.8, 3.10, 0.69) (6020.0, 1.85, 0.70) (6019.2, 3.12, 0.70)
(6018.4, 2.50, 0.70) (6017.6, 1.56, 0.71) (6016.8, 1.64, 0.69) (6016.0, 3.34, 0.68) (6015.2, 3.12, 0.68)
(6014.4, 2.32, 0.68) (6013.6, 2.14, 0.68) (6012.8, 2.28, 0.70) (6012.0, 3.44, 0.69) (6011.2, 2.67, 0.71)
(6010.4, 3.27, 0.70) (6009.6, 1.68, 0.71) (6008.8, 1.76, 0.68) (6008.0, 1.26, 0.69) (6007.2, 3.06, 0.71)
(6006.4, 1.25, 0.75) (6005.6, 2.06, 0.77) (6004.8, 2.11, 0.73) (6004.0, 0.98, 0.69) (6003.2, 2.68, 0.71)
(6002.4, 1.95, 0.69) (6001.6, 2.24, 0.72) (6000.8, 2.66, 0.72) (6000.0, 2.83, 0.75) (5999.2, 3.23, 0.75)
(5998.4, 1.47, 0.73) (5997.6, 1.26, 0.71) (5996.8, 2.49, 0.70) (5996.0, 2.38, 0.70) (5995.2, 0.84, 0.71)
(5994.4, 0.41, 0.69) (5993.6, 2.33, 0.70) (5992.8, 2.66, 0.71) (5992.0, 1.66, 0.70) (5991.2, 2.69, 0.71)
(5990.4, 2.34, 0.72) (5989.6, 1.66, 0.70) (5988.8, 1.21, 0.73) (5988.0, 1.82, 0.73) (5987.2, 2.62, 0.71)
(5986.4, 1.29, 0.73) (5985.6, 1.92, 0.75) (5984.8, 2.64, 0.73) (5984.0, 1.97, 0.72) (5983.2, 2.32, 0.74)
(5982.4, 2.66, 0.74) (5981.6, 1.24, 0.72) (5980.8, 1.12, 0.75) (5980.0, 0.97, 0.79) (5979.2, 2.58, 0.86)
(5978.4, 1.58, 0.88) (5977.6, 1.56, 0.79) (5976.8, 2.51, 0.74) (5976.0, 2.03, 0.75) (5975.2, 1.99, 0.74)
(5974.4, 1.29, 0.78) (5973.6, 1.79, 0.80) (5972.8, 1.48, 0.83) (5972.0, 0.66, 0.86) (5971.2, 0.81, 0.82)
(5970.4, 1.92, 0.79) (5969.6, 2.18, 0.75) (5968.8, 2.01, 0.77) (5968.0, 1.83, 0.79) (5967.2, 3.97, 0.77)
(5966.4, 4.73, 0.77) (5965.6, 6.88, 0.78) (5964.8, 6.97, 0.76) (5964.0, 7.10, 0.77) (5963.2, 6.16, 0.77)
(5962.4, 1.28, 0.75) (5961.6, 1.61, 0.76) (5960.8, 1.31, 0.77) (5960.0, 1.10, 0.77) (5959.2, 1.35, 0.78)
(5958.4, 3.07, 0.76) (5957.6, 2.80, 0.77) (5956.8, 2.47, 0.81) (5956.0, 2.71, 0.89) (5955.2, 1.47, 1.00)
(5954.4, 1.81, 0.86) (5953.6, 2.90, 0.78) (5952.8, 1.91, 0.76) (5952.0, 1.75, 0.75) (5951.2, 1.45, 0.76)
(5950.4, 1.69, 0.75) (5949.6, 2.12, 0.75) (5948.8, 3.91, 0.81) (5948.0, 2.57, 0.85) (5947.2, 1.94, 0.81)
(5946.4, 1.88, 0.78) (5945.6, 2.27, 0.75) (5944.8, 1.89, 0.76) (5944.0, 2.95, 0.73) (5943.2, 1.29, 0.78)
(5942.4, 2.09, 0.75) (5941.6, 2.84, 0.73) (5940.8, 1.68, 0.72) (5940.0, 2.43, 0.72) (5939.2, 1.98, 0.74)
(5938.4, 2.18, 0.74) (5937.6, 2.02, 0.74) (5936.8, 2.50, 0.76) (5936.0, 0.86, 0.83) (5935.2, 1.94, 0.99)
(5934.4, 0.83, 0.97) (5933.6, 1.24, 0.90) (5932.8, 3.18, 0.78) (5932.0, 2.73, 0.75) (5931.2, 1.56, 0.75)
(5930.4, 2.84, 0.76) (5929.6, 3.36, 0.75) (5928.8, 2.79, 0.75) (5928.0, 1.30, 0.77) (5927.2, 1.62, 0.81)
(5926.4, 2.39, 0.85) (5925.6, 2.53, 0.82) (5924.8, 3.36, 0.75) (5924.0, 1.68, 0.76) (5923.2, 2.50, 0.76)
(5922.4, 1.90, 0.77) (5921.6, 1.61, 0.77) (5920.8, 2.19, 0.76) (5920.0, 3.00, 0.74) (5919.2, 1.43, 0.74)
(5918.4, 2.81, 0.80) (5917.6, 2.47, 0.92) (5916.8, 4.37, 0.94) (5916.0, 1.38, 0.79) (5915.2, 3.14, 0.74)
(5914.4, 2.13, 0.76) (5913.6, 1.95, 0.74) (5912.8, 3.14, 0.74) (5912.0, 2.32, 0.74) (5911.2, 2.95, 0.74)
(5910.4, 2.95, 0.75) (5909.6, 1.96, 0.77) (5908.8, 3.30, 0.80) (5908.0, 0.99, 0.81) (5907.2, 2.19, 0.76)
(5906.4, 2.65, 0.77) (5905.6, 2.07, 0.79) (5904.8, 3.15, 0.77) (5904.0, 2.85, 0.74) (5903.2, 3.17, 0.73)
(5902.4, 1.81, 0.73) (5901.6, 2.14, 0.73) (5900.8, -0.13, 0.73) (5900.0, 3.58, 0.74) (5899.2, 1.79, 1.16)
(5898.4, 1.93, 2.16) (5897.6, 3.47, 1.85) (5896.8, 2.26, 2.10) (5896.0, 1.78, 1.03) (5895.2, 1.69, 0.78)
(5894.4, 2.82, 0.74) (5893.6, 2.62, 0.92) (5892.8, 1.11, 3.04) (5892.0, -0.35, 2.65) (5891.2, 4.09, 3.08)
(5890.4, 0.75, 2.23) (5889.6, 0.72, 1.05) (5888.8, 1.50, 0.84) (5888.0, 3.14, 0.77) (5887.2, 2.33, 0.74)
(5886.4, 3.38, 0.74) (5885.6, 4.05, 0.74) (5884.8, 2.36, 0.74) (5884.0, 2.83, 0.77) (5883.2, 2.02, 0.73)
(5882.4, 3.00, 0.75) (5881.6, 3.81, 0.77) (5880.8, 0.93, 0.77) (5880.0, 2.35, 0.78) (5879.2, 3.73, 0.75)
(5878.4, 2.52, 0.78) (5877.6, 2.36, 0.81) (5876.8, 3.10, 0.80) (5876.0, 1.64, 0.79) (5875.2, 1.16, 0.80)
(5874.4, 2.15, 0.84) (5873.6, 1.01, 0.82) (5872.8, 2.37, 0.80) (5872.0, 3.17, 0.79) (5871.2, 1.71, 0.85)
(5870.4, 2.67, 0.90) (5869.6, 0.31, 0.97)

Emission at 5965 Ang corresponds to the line H-beta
